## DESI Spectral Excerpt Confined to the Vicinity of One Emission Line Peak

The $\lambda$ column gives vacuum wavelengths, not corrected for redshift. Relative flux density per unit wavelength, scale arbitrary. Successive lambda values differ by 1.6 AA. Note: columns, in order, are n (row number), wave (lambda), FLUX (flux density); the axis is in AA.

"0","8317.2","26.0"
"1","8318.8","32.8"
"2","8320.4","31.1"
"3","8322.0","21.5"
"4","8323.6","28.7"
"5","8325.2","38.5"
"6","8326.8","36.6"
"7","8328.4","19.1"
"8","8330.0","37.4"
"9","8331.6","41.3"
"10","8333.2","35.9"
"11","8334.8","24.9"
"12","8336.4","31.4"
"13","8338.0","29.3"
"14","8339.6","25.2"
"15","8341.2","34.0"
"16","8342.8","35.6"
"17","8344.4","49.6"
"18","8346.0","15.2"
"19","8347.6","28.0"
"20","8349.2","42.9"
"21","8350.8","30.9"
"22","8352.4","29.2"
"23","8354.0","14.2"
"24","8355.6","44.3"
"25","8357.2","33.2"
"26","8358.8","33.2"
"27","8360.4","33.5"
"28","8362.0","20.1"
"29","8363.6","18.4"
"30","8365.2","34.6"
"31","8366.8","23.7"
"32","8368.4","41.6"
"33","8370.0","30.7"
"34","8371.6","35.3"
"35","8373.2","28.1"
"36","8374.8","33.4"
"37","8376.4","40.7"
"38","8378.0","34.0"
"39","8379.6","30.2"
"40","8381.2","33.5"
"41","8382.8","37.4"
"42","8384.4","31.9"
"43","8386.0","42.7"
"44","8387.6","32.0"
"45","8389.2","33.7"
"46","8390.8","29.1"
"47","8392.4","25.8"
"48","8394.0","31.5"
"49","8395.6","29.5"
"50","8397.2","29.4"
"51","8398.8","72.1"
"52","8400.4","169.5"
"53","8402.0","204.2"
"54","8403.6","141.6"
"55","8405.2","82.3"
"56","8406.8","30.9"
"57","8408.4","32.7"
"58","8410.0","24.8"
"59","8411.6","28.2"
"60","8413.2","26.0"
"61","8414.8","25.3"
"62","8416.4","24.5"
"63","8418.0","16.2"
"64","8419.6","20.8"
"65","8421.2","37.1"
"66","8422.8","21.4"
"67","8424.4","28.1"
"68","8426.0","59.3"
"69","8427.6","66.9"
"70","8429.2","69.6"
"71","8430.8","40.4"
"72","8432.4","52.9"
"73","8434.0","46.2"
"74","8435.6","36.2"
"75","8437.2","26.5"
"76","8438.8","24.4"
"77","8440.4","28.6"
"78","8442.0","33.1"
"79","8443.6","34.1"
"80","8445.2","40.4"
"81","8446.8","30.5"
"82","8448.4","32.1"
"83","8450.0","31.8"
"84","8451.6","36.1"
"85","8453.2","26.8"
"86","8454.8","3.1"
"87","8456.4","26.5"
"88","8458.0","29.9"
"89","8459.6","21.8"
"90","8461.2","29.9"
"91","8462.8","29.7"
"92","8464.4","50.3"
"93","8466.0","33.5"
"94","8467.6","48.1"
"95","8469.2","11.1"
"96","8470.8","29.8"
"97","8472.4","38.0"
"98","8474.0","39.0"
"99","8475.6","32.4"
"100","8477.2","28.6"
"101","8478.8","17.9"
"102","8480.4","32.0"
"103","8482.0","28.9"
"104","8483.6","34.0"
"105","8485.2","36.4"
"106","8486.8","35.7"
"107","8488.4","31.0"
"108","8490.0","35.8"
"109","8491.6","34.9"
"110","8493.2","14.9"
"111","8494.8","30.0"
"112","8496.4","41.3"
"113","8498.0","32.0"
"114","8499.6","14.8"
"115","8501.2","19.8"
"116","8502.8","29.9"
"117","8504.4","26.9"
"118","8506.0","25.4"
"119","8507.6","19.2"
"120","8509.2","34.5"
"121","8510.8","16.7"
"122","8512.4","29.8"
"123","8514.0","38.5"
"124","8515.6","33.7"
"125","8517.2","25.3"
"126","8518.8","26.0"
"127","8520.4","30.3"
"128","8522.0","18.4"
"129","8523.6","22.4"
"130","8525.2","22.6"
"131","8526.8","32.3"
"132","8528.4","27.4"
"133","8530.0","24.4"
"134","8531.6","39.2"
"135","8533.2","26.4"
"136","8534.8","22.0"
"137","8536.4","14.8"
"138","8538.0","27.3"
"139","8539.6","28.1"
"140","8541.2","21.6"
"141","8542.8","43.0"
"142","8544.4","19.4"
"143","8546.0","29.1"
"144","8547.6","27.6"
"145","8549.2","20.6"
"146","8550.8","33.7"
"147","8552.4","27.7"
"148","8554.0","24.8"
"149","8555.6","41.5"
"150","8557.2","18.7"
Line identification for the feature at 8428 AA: [N II] 6583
